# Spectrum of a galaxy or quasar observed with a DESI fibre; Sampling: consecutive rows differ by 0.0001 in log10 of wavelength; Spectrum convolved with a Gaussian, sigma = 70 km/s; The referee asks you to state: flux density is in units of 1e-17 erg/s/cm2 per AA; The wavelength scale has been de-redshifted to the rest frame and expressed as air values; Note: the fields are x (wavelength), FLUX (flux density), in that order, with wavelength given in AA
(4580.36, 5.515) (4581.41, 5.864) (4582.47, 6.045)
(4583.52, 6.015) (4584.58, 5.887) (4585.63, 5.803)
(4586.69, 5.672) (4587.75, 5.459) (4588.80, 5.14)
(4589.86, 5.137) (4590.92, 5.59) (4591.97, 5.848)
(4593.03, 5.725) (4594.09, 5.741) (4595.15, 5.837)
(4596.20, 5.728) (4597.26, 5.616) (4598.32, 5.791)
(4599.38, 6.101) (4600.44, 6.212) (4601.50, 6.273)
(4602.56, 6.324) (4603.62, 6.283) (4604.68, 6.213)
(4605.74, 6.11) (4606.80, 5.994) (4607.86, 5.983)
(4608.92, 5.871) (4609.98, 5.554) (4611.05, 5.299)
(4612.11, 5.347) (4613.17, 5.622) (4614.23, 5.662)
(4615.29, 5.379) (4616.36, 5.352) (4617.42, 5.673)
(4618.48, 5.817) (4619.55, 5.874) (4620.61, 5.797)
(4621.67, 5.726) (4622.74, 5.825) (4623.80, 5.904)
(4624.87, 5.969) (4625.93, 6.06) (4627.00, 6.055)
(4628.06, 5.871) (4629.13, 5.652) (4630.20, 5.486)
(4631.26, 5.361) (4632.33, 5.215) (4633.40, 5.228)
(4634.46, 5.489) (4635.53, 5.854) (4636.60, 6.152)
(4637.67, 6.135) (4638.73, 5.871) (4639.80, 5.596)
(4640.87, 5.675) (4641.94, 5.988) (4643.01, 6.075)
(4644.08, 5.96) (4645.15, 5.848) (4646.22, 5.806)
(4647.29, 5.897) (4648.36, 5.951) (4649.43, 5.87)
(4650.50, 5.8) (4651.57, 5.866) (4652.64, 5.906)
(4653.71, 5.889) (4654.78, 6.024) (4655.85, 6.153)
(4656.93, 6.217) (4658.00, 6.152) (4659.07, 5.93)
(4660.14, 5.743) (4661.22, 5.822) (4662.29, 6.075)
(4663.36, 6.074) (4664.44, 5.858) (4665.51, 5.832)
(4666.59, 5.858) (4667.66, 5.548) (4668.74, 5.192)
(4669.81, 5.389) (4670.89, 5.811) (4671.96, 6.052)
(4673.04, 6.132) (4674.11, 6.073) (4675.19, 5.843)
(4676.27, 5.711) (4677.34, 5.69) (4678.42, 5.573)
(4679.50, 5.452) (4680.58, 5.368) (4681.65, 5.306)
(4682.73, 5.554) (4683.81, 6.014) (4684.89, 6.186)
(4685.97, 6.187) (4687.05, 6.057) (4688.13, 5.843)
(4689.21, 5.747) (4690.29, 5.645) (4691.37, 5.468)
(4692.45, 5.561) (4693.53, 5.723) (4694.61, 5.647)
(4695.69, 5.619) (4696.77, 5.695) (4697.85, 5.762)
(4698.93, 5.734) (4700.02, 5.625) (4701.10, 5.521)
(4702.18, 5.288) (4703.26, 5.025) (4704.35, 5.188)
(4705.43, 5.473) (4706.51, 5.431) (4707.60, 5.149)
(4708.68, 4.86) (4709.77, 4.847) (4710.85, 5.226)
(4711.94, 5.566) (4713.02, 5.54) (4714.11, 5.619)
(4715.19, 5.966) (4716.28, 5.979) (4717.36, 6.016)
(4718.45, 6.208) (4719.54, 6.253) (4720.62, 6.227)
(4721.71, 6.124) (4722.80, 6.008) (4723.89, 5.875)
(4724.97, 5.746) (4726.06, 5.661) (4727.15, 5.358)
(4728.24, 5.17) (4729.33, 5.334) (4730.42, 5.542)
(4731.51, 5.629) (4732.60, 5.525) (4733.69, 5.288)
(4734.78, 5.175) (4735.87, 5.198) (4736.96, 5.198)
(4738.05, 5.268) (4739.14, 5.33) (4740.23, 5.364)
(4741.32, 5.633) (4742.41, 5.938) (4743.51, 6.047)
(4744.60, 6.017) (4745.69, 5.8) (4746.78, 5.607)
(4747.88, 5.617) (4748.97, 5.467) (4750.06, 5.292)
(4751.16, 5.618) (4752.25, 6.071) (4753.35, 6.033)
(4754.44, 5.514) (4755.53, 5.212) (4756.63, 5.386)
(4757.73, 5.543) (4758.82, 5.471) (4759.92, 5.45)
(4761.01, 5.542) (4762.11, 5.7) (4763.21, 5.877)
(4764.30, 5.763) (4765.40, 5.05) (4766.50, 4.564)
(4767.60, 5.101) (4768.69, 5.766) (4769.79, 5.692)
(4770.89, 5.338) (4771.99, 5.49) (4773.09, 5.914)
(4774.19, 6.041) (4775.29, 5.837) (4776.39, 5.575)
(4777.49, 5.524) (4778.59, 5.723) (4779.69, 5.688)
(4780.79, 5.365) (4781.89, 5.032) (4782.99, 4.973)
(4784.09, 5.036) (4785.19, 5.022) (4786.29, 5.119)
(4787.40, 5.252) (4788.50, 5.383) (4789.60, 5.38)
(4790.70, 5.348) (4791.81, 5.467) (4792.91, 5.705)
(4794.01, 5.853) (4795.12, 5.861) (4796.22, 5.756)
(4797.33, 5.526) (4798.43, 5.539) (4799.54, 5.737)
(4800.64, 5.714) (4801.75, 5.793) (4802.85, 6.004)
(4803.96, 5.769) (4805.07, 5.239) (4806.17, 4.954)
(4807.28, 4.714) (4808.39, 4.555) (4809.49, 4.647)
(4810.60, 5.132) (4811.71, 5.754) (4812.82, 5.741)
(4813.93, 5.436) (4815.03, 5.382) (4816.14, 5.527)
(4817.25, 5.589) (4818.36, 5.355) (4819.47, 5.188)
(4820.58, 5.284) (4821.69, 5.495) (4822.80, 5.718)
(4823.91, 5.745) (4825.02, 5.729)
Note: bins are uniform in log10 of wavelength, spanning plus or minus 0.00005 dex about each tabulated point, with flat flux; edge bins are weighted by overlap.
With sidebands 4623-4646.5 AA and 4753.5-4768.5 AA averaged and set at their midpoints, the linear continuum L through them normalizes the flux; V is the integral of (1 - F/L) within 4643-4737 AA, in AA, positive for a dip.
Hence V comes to -1.3 AA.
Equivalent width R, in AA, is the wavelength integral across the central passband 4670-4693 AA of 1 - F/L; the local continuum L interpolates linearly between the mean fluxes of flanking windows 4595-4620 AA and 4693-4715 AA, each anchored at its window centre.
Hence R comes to -1.0 AA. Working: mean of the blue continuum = 5.83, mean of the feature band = 5.77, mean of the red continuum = 5.44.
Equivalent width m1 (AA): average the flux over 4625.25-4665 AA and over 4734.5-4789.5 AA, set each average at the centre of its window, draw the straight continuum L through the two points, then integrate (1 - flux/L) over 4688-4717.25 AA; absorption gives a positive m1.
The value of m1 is 0.9 AA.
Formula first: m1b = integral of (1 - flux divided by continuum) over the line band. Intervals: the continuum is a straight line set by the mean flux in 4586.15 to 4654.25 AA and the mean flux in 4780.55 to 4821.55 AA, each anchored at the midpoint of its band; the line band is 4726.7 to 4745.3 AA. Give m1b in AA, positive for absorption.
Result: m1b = 0.2 AA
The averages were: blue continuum 5.78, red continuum 5.38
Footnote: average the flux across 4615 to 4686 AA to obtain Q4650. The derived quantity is 5.8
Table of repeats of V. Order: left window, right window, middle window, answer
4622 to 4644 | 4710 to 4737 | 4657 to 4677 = -0.4 AA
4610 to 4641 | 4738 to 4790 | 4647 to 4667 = -1.1 AA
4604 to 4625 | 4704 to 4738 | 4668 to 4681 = -0.1 AA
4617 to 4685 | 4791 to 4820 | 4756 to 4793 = 0.6 AA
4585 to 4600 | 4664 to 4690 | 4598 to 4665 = -1.7 AA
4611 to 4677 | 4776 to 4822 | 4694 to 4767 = 0.3 AA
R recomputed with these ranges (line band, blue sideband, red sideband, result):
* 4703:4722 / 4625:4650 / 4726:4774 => 0.03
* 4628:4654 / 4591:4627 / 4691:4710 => -0.38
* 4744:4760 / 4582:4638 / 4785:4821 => -0.29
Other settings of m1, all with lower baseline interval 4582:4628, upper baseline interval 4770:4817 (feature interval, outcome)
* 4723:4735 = 0.14 AA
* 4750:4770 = 0.01 AA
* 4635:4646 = -0.34 AA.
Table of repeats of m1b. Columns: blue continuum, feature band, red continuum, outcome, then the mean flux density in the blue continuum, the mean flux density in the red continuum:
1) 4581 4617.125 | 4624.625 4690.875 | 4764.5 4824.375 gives -1.7 AA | 5.78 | 5.43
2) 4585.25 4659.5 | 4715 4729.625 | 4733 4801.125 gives -0.7 AA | 5.8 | 5.51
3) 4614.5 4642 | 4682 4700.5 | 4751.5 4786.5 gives -0.5 AA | 5.73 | 5.49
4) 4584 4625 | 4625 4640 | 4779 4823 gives 0.0 AA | 5.77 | 5.4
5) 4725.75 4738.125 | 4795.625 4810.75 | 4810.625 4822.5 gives 0.2 AA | 5.36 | 5.46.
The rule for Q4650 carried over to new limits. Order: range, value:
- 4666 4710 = 5.61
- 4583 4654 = 5.79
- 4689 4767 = 5.56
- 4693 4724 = 5.62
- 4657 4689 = 5.81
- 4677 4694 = 5.71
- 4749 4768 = 5.48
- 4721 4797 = 5.53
